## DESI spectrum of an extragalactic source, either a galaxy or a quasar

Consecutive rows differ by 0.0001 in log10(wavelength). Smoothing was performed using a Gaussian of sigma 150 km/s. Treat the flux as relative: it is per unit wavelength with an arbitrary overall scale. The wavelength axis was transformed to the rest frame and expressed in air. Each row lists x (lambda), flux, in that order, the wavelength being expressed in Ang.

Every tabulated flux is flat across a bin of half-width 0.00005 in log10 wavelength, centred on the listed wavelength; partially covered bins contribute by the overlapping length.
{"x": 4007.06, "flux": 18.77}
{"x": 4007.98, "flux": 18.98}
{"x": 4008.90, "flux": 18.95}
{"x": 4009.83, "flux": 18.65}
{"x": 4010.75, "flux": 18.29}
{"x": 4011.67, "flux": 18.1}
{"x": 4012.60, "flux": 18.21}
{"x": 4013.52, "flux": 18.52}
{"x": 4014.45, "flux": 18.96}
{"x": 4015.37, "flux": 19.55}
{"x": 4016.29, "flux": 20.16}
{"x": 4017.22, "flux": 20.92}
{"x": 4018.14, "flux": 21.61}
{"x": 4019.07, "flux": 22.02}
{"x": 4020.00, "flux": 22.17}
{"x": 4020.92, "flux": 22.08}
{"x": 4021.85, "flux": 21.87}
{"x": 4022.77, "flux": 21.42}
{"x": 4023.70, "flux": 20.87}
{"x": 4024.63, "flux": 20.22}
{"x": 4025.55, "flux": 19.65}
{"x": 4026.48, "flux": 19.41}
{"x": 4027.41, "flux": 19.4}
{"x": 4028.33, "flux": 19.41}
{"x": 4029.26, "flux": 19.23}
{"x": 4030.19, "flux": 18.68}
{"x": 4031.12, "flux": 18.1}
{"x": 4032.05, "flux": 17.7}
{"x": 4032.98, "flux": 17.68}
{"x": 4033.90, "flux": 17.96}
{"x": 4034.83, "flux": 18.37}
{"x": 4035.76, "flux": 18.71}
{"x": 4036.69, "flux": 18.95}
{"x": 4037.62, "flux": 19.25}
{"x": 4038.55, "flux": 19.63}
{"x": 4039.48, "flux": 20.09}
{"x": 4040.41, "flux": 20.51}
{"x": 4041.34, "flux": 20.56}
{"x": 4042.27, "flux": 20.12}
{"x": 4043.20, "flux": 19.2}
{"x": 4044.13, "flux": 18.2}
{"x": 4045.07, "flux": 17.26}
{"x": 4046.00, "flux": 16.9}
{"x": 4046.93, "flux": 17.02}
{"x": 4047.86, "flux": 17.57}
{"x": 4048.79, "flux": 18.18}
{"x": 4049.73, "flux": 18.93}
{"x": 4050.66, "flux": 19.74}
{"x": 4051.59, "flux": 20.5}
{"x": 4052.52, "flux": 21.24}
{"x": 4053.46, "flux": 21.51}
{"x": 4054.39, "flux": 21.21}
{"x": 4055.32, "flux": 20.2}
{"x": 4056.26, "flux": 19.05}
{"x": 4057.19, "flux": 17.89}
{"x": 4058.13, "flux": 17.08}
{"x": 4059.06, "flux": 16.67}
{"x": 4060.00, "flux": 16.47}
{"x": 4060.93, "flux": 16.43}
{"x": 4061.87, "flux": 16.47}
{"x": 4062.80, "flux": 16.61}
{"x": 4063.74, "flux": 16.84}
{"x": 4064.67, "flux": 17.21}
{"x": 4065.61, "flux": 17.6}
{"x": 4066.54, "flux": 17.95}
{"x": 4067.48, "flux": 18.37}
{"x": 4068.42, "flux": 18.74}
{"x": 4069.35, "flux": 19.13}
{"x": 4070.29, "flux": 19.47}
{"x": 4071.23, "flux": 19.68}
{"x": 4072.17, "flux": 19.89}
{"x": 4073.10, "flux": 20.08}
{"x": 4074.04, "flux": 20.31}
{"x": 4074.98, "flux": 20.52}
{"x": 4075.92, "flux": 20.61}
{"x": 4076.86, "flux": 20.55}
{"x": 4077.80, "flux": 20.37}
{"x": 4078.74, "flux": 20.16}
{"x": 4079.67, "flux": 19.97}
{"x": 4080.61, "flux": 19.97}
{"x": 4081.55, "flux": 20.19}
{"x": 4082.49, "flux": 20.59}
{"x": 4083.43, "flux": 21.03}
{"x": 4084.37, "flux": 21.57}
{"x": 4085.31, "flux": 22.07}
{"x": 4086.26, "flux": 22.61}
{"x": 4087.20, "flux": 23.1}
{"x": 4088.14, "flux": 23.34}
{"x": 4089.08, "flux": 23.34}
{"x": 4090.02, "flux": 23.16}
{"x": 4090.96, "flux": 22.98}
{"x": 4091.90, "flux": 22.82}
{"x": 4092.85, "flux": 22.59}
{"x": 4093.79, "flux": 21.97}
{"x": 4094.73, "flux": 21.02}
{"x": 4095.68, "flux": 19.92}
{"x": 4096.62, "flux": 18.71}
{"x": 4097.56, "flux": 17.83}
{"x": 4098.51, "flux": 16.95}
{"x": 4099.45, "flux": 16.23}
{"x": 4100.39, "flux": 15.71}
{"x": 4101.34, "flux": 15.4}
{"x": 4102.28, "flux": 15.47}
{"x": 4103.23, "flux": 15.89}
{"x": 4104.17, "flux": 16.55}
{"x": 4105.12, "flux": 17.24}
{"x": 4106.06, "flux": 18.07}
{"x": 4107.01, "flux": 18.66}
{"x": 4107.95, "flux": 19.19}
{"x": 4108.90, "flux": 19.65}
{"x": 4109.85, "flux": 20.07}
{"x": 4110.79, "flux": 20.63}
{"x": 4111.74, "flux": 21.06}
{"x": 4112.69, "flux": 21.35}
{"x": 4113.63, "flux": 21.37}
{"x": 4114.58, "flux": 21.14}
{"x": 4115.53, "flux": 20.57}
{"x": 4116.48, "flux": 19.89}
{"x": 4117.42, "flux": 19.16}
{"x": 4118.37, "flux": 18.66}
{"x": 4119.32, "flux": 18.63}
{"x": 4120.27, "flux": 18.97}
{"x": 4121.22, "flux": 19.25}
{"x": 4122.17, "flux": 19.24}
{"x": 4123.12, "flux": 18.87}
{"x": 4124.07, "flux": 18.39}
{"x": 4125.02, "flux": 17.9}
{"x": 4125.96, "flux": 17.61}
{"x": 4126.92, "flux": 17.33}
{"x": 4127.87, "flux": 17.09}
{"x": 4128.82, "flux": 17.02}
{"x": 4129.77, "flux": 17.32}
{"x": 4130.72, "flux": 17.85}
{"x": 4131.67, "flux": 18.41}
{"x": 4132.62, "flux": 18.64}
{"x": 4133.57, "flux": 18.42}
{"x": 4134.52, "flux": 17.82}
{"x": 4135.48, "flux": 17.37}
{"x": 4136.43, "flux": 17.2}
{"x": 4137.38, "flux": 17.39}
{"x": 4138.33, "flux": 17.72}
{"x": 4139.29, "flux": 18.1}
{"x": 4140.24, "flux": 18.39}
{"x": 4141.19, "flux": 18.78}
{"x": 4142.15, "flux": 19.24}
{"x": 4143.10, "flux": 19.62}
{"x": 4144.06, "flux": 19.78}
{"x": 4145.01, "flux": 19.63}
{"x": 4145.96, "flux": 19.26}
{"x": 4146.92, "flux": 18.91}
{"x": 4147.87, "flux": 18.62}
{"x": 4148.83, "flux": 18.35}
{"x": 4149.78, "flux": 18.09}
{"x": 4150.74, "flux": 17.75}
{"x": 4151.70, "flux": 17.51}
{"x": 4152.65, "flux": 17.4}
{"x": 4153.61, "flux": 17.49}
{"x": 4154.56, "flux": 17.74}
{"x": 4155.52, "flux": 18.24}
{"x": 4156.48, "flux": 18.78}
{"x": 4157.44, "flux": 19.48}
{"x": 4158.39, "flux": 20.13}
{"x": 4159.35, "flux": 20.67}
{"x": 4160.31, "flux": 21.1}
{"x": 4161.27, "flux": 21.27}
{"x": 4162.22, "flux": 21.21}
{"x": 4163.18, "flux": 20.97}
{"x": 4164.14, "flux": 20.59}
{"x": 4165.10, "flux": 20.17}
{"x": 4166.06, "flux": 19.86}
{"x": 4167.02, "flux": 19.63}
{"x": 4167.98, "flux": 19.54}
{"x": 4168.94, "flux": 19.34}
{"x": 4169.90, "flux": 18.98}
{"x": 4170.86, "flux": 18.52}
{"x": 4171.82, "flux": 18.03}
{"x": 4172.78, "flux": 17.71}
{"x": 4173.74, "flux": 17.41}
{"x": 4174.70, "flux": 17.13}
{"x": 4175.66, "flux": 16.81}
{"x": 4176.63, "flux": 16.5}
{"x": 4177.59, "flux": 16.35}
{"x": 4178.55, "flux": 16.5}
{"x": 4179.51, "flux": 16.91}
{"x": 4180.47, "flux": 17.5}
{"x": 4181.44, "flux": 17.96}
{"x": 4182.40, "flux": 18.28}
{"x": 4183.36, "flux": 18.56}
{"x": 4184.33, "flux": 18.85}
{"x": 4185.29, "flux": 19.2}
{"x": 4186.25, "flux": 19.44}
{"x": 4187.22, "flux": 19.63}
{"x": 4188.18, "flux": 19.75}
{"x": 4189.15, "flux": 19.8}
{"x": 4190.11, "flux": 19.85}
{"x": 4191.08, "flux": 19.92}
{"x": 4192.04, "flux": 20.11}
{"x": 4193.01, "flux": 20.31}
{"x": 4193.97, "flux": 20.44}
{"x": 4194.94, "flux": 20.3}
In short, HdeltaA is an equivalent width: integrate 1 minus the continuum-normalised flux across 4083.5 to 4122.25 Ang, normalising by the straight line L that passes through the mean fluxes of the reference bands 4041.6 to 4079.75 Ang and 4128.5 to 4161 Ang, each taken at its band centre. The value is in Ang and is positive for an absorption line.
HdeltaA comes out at -2.4 Ang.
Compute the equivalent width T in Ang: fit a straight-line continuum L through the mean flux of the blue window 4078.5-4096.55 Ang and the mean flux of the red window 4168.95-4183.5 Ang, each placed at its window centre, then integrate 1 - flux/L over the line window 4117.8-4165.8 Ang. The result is 1.1 Ang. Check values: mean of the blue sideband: 21.7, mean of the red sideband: 17.6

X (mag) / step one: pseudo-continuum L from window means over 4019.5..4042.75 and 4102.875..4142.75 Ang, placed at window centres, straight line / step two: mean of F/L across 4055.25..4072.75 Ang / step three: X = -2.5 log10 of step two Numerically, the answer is 0.079 mag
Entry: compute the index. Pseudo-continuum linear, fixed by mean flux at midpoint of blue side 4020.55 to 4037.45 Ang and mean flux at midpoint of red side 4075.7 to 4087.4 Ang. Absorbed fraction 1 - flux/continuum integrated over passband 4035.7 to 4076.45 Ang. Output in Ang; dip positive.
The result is 2.7 Ang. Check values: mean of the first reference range 19.4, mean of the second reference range 20.9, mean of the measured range 18.8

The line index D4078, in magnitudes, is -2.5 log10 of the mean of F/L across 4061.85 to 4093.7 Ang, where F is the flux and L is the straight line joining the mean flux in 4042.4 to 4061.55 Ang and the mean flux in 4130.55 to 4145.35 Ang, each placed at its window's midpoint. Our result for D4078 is -0.104 mag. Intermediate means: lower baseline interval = 18.6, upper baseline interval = 18.4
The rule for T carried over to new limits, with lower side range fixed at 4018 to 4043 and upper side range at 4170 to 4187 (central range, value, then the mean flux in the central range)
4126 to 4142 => 0.5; 17.8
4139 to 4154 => -0.3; 18.6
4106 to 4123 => -1.0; 19.8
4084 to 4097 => -2.1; 22.1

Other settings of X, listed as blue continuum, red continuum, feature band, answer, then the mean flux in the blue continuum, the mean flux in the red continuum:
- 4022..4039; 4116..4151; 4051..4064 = 0.03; 19.2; 18.4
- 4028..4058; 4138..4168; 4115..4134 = 0.04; 19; 19.2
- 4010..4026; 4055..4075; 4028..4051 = 0.04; 20.3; 18.2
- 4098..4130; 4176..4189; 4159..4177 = -0.06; 18.4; 18.1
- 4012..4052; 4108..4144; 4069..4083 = -0.05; 19.4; 18.8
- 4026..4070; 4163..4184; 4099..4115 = 0.00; 18.6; 18.3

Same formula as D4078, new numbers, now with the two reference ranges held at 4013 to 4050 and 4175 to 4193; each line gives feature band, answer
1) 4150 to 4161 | -0.01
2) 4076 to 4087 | -0.10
